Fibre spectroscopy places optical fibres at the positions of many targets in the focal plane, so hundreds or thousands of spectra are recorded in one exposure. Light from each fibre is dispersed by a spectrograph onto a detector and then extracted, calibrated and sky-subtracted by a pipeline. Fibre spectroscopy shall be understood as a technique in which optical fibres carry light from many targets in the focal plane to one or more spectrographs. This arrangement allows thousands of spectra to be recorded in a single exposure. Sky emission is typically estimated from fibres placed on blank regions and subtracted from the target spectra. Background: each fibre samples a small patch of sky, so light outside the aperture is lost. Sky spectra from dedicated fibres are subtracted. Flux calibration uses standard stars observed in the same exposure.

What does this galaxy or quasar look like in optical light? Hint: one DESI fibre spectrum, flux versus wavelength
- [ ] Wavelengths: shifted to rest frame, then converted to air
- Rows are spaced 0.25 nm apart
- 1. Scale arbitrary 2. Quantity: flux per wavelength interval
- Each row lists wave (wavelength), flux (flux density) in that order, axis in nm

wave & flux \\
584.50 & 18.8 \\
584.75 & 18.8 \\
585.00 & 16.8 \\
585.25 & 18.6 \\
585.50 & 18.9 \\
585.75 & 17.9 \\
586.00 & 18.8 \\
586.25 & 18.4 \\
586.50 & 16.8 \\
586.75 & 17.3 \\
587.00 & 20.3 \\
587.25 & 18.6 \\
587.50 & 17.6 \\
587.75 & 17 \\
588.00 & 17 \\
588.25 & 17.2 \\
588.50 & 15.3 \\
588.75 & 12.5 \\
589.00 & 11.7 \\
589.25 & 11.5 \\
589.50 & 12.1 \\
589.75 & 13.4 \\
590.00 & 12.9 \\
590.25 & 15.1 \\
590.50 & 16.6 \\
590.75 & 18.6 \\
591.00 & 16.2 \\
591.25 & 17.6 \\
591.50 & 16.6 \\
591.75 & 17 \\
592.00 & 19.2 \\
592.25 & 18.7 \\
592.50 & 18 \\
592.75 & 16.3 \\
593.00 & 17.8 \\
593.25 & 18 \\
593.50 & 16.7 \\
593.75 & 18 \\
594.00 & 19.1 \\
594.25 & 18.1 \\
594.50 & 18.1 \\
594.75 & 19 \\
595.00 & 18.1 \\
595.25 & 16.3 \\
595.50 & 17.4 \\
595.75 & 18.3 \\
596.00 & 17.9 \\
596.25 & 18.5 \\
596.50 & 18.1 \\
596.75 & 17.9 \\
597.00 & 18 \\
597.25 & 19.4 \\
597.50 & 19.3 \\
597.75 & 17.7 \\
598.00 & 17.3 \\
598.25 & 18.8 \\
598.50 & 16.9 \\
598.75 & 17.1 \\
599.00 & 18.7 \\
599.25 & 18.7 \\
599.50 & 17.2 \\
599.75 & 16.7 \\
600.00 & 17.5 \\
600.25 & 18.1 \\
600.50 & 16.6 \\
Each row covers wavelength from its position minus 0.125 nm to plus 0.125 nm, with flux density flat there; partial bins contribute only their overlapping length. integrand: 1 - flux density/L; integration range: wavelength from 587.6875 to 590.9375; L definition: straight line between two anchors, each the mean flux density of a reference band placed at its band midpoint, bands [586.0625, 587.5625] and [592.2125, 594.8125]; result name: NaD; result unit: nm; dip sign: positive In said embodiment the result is 0.62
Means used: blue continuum 18.2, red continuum 17.9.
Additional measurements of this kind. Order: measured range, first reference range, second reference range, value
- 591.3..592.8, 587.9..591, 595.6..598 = -0.17 nm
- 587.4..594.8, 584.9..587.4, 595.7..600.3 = 0.71 nm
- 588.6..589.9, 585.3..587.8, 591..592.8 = 0.41 nm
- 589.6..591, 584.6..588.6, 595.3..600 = 0.20 nm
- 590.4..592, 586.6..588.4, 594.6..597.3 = 0.06 nm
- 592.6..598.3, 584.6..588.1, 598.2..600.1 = -0.07 nm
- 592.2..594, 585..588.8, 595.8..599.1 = 0.02 nm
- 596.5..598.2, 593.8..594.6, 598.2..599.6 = -0.02 nm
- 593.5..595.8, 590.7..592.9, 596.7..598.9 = -0.02 nm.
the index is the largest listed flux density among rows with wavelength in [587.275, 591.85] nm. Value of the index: 18.6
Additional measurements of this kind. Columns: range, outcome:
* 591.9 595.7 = 19.2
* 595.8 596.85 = 18.5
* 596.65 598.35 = 19.4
